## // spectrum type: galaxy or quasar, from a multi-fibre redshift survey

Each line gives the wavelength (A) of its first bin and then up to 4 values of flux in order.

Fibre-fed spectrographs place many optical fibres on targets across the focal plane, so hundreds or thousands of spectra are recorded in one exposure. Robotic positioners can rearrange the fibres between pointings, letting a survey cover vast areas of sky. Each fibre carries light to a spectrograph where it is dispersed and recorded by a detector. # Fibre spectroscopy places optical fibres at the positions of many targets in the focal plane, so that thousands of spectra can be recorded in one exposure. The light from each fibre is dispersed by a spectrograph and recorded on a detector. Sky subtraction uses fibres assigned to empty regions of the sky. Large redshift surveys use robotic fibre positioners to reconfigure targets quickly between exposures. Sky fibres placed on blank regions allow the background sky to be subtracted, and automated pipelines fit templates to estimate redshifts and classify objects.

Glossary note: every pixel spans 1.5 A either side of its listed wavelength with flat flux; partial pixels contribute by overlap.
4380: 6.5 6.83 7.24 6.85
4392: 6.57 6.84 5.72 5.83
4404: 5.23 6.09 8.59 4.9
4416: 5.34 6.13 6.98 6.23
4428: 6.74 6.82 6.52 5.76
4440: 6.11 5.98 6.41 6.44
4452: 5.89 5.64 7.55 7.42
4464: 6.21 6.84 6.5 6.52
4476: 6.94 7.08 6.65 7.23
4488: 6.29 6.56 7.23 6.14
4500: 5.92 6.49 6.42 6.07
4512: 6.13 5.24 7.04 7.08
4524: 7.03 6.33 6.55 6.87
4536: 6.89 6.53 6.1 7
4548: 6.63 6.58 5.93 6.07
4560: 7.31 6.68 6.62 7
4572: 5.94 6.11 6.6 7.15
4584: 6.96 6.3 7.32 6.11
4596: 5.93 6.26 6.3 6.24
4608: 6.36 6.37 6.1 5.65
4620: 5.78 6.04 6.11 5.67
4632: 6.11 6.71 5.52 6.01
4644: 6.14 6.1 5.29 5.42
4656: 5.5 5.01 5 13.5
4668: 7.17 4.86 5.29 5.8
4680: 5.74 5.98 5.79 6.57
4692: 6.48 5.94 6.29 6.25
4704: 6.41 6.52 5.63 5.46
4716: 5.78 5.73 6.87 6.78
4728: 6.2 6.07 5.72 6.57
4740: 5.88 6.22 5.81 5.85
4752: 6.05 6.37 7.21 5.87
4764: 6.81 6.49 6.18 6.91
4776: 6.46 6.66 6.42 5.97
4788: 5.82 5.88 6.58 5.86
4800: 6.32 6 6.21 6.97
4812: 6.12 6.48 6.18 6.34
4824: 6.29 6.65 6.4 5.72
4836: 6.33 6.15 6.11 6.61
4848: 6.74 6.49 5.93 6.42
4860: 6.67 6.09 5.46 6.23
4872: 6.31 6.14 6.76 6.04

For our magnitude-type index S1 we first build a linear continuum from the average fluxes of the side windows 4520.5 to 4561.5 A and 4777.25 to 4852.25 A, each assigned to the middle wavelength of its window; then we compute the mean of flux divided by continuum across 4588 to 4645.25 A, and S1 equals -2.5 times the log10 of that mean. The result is 0.067 mag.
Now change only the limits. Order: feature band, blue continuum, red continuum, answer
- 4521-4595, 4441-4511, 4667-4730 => -0.04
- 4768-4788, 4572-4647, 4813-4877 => -0.02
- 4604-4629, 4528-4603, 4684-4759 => 0.06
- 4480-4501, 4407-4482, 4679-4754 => -0.03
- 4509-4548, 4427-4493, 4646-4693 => -0.02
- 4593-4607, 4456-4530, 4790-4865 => 0.06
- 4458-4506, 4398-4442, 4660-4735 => -0.08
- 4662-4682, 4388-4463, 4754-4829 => -0.09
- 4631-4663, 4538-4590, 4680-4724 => 0.11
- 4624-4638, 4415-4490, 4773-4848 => 0.06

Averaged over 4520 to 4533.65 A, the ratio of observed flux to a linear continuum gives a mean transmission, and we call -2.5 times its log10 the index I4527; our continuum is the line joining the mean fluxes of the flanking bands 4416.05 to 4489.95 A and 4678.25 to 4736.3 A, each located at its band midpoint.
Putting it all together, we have -0.06 mag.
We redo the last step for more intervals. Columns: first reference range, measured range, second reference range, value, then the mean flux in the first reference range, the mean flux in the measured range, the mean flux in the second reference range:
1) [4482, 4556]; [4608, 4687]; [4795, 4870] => 0.05 mag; 6.51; 6.11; 6.27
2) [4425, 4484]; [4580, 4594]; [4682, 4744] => -0.07 mag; 6.53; 6.78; 6.15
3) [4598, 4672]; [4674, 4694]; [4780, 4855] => 0.04 mag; 6.22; 6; 6.27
